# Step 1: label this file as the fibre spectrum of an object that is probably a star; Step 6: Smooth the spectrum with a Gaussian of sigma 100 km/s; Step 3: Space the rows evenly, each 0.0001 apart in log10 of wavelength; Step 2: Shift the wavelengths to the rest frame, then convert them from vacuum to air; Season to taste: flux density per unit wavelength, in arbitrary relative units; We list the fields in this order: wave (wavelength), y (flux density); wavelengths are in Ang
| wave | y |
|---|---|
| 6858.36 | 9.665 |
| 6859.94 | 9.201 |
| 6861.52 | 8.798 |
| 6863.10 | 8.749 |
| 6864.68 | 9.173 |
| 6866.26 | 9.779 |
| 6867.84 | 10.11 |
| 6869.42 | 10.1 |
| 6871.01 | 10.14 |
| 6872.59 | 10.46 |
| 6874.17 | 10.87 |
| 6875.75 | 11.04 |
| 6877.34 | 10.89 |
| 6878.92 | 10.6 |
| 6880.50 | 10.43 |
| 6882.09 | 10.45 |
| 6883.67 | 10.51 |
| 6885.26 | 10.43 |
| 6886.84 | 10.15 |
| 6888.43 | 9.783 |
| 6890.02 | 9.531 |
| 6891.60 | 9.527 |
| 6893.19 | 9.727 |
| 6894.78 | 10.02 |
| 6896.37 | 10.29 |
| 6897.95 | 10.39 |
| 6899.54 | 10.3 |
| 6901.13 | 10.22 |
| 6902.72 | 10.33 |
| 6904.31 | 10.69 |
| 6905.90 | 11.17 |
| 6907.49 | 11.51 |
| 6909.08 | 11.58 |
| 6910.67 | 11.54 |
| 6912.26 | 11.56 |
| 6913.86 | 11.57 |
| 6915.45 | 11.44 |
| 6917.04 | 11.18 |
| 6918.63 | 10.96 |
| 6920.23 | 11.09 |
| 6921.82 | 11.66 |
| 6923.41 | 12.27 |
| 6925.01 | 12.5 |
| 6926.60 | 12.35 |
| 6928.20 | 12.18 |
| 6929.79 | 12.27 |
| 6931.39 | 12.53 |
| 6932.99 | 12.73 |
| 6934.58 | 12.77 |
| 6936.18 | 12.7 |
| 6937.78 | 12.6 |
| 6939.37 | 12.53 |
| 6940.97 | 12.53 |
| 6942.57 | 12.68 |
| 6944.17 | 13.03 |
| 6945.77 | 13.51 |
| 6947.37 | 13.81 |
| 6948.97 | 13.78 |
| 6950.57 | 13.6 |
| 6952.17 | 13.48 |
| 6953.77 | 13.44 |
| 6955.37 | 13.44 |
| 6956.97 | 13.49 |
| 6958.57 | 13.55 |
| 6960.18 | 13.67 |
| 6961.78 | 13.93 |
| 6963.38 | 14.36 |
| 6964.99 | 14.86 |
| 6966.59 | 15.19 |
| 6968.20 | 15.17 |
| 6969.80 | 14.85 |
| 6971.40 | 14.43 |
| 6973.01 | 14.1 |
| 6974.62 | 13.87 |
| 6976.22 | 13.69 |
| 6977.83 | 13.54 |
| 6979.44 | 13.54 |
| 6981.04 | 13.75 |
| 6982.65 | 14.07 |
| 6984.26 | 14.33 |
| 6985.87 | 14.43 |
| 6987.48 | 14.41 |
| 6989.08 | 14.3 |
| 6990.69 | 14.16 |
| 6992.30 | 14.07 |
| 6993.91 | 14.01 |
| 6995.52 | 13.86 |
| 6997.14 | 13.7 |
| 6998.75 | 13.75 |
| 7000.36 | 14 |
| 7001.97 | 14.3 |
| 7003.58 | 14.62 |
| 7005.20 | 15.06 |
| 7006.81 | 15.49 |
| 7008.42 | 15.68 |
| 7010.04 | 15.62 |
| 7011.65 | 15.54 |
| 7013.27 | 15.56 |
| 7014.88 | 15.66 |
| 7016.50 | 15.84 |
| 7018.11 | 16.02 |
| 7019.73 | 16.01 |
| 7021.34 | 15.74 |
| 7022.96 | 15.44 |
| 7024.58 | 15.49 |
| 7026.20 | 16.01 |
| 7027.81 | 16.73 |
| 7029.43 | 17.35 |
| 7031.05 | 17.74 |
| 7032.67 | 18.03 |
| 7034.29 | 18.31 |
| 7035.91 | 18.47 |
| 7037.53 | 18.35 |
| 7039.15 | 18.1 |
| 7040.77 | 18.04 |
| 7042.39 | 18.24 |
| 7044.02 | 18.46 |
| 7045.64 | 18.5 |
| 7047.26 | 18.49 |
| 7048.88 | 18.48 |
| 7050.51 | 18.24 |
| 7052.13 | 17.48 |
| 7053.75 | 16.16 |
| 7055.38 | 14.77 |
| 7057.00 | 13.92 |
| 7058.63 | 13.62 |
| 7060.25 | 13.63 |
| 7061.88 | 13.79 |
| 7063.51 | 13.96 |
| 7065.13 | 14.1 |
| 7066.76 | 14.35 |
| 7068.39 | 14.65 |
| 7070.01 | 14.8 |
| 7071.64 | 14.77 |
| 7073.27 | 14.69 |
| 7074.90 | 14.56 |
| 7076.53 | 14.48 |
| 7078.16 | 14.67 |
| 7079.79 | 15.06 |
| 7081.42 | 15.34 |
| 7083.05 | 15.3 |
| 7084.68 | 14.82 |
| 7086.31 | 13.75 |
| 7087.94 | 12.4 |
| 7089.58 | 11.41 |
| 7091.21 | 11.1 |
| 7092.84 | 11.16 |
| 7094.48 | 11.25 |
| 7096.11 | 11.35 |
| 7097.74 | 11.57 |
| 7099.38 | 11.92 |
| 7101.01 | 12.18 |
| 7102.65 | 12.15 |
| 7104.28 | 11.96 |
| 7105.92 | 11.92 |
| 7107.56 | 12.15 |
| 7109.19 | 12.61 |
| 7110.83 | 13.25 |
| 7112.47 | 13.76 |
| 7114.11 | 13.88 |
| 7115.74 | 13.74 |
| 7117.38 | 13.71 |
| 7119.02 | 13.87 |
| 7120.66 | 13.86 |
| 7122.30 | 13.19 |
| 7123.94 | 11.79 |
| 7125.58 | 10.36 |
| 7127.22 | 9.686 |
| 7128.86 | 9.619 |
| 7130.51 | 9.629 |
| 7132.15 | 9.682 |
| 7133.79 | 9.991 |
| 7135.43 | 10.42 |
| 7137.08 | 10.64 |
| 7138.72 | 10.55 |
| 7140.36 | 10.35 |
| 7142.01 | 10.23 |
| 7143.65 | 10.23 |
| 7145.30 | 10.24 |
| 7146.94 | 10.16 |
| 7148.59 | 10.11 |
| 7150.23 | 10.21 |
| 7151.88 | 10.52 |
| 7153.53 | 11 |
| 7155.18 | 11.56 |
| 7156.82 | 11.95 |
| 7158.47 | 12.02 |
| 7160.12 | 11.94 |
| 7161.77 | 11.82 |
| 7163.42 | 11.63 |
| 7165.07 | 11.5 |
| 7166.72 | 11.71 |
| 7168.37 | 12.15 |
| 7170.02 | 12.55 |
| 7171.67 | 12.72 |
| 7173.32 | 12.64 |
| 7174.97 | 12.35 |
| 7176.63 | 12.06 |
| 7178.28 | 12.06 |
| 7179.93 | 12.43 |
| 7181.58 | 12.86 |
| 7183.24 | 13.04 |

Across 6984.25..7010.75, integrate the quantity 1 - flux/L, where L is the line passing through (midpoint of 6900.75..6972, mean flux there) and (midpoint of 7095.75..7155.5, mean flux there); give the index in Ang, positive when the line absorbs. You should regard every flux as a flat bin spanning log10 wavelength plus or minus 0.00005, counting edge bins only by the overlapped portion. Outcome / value -4.7 Ang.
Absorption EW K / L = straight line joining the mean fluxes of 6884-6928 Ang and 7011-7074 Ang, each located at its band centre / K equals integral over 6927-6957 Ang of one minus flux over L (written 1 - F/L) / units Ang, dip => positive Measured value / -1.6 Ang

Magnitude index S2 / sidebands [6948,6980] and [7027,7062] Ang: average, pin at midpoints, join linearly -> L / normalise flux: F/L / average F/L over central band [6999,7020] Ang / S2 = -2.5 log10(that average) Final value 0.03 mag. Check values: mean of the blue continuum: 14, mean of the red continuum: 17.1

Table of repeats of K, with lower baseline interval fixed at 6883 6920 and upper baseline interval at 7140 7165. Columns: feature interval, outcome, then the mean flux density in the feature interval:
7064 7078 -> -4.8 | 14.5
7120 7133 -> 0.0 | 10.9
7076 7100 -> -4.8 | 13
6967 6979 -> -3.9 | 14.2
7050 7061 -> -4.6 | 15.3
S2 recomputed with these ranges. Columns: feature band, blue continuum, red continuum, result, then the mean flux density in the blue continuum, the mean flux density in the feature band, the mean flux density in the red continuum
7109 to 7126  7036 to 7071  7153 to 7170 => 0.035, 16.2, 13.2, 11.8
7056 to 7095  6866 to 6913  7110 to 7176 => -0.225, 10.5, 13.8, 11.5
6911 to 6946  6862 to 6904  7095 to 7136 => -0.161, 10.2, 12.2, 11.9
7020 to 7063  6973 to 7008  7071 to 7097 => -0.214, 14.2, 16.8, 13.5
